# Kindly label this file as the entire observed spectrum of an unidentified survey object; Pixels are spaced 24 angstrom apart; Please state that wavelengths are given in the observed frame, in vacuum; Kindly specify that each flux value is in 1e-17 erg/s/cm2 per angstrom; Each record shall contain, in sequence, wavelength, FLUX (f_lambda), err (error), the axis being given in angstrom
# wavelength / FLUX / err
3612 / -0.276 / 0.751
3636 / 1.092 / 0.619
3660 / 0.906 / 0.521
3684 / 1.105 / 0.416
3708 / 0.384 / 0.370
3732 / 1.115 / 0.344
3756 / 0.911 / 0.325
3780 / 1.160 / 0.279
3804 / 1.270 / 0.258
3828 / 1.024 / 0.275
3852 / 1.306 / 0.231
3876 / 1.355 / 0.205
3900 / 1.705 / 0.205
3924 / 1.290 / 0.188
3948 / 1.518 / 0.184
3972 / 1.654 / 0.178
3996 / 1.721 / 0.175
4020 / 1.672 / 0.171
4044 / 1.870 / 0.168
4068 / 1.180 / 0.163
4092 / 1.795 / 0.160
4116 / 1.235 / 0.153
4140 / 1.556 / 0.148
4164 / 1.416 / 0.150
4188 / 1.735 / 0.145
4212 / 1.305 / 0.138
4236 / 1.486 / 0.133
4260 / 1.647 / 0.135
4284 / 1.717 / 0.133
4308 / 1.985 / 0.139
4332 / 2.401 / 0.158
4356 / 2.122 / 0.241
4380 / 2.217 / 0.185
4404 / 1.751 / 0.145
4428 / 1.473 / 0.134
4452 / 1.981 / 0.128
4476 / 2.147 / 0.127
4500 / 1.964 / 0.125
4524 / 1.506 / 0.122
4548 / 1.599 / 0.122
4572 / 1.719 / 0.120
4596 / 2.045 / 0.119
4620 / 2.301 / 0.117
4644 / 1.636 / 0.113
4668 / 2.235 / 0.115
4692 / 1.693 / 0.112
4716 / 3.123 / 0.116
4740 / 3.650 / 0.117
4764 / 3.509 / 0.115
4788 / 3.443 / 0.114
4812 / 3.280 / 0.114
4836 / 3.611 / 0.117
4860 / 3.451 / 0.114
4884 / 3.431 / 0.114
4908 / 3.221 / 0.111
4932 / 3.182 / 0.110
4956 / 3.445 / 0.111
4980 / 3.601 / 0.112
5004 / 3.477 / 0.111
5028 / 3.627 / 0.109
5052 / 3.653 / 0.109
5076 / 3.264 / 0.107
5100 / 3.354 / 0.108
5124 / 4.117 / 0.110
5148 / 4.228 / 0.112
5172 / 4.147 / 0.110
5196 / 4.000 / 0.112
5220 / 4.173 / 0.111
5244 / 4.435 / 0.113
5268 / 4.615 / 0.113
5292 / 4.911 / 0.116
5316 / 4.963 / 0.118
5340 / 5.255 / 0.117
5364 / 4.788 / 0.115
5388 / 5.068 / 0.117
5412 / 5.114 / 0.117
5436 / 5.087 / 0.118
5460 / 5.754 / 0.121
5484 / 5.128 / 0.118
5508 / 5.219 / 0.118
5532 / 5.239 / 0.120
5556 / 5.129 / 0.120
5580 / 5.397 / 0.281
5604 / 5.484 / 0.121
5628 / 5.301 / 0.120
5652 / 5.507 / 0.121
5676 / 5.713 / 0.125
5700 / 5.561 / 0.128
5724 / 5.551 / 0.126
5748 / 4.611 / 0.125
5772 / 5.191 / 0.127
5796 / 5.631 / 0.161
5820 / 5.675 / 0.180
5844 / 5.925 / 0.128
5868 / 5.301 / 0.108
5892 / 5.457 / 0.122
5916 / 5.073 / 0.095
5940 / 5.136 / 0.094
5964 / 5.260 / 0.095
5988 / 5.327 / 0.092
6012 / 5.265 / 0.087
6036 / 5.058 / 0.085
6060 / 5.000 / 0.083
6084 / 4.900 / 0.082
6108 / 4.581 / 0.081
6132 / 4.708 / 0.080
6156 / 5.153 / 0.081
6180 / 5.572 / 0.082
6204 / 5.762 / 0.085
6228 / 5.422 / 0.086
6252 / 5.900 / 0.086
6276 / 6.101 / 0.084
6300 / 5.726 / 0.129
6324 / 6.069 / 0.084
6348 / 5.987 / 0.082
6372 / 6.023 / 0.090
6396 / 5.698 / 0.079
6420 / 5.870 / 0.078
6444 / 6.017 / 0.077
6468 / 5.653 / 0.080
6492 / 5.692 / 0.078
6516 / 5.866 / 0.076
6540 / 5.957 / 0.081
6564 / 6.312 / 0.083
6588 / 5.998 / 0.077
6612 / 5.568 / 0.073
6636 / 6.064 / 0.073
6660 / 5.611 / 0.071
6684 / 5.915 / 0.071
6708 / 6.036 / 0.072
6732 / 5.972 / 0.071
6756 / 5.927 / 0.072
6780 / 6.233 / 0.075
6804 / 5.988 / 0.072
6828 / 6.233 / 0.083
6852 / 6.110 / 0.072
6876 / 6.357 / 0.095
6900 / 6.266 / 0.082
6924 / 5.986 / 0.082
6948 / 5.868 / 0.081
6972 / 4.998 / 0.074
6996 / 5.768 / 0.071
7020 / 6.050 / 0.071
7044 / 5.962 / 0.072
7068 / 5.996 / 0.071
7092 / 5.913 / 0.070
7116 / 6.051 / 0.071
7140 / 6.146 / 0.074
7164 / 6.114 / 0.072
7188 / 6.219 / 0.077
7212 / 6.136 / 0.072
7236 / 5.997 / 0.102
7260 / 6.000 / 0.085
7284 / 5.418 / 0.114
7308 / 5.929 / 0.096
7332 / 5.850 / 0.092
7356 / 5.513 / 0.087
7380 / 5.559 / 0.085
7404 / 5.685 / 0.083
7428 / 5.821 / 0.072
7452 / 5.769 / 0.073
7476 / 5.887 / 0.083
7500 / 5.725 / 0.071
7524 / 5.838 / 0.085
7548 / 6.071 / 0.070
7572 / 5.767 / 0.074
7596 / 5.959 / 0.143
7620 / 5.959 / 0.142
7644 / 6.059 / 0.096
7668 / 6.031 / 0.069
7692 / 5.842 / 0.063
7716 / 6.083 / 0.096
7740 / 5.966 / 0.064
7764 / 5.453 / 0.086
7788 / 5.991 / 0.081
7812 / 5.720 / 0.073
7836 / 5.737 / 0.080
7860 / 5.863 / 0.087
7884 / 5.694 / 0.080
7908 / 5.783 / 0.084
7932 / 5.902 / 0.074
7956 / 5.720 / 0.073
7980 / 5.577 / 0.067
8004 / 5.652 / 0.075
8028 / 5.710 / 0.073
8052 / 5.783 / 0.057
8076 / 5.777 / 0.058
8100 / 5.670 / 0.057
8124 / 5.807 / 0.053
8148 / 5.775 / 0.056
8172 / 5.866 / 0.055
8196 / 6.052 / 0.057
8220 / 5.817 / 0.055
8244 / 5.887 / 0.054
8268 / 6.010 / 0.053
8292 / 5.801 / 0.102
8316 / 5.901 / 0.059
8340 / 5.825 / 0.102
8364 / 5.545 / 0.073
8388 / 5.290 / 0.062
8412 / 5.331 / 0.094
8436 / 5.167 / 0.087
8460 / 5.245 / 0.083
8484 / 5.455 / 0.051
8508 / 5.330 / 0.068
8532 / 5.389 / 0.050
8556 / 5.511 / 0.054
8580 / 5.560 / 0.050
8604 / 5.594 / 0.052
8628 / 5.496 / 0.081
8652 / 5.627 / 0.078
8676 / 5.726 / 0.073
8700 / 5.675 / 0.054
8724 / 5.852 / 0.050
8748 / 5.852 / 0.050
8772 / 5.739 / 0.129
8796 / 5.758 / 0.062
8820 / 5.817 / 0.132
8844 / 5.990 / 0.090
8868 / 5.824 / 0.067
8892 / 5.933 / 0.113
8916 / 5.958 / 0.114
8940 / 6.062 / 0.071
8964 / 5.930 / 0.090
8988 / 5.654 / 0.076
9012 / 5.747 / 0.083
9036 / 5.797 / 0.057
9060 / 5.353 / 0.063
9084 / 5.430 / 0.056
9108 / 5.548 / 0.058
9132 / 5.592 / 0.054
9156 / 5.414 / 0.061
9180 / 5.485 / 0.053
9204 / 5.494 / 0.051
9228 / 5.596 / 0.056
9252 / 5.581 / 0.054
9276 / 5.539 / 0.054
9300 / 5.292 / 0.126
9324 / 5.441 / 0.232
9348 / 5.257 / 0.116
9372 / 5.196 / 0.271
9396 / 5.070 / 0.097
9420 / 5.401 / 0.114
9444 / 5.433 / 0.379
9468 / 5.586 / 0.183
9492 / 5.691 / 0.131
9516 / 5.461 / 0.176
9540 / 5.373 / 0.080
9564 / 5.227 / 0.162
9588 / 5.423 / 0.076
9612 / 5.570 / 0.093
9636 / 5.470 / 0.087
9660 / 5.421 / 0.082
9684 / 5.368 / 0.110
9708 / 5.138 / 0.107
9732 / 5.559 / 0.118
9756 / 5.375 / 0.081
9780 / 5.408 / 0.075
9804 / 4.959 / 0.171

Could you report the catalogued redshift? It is 0.18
